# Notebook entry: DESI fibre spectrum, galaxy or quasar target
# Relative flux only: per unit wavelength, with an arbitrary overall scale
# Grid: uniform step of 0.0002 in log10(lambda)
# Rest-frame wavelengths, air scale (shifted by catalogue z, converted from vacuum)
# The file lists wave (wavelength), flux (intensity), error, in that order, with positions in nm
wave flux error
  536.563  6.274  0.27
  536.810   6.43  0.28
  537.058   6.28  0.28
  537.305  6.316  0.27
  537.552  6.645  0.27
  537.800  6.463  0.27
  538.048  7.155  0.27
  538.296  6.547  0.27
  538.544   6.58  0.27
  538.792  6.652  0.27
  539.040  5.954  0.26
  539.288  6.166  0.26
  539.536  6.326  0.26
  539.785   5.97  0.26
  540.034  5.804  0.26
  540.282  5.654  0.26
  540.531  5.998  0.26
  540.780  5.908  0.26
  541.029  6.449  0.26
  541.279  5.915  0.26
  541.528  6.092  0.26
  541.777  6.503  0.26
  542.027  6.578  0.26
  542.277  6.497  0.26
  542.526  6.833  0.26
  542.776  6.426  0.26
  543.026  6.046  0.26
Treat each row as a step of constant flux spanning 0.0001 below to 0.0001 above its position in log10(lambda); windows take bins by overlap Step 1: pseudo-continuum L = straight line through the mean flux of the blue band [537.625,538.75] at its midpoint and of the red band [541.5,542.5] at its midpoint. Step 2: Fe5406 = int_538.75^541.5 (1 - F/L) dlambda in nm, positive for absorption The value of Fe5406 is 0.22 nm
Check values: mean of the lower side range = 6.68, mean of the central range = 6.06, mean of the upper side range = 6.49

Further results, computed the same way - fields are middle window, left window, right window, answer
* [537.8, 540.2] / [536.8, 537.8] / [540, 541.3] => -0.058 nm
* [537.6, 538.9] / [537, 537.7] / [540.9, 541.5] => -0.063 nm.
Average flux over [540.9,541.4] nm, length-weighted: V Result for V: 6.17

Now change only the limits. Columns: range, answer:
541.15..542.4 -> 6.31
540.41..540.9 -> 5.95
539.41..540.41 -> 5.94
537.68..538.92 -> 6.68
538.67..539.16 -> 6.31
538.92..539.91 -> 6.1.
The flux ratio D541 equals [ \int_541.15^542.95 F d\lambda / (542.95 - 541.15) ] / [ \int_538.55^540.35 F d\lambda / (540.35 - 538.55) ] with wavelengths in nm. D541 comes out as 1.04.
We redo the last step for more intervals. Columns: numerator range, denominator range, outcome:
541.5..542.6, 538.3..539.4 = 1.02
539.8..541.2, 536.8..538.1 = 0.91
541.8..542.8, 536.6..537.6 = 1.03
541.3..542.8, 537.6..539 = 0.97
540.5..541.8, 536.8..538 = 0.95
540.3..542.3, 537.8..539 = 0.93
